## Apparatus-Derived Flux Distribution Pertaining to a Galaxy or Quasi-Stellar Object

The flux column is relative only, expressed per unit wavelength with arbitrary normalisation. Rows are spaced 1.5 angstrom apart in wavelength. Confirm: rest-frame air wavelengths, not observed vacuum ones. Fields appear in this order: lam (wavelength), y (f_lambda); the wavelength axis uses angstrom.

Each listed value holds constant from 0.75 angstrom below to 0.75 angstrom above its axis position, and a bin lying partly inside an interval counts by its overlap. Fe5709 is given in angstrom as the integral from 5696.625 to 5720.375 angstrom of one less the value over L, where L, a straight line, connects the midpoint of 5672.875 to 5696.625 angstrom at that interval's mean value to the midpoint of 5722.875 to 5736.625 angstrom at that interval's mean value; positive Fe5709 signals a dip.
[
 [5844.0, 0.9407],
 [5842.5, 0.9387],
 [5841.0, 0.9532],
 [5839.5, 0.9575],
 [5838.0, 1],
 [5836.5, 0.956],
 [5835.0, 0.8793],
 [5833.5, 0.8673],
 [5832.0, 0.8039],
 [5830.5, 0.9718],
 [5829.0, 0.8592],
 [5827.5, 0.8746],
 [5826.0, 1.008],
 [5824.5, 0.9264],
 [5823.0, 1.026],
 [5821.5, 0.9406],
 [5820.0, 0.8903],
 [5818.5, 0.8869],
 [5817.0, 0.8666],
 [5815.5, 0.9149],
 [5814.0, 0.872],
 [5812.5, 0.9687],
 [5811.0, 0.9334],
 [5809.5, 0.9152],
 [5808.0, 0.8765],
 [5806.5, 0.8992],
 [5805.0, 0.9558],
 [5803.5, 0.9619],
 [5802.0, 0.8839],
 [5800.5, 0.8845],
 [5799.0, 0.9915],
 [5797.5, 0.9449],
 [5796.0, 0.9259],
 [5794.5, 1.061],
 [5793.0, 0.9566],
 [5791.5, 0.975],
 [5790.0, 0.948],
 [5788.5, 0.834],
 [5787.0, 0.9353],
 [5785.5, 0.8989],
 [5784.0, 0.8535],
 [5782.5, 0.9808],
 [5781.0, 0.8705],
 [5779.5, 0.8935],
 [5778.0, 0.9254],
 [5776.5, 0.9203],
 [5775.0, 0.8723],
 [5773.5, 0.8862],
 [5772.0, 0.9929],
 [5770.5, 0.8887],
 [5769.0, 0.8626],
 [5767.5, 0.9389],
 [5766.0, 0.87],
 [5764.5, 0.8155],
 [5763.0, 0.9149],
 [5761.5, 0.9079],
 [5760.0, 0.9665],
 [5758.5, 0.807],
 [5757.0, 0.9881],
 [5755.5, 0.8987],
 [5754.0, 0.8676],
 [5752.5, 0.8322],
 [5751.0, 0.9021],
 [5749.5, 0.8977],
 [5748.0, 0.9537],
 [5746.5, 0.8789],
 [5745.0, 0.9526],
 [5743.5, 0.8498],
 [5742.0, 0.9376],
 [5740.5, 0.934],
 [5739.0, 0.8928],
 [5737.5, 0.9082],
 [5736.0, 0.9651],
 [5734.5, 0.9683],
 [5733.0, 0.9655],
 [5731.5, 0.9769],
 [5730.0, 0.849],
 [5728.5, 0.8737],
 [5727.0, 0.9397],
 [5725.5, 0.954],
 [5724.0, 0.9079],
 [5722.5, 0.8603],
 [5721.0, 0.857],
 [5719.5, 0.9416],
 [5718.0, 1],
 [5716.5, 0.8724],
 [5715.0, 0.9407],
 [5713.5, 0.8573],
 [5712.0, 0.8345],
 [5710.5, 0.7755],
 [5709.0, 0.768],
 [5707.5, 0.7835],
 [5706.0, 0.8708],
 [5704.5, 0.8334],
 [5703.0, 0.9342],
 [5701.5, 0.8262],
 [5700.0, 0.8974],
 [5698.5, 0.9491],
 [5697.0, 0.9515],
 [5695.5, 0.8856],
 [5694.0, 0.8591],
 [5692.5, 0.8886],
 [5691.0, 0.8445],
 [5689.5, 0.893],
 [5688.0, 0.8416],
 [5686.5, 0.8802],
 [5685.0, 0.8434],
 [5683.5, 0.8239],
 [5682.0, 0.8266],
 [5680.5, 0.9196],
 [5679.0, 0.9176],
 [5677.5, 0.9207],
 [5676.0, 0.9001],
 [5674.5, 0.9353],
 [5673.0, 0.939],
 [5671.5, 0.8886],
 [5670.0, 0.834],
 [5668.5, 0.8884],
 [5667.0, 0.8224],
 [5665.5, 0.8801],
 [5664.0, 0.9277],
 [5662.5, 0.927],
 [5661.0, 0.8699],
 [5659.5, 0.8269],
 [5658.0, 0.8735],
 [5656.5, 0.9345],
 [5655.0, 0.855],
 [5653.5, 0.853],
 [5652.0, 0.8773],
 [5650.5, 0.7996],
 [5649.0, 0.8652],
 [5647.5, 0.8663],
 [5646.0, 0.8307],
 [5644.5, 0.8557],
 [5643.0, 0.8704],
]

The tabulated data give 0.8 angstrom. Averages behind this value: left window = 0.882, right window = 0.931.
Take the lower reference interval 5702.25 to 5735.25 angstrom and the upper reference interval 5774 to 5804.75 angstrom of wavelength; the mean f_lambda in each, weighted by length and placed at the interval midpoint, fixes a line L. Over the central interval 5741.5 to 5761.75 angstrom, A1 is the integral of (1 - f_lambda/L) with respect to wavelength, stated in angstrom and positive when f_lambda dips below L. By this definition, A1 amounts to 0.1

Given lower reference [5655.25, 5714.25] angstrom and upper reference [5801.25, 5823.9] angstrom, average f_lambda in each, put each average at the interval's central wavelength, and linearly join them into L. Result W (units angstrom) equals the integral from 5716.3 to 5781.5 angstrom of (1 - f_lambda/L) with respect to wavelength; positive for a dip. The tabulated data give -0.9 angstrom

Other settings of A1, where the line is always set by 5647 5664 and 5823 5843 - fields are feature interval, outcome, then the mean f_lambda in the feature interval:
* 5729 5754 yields -0.47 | 0.915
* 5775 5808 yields -0.46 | 0.926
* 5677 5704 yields -0.03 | 0.883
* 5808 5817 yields 0.07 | 0.913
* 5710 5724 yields 0.07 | 0.885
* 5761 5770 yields 0.21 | 0.884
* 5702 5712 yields 0.66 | 0.828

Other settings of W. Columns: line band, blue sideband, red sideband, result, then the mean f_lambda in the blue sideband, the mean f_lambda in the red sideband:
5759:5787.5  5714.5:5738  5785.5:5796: 1.10 angstrom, 0.924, 0.946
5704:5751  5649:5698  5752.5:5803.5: -0.01 angstrom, 0.879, 0.913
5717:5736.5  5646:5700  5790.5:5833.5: -0.62 angstrom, 0.88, 0.927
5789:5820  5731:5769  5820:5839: -0.30 angstrom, 0.91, 0.925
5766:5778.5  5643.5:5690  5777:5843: 0.04 angstrom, 0.875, 0.924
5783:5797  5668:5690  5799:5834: -0.38 angstrom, 0.883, 0.915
